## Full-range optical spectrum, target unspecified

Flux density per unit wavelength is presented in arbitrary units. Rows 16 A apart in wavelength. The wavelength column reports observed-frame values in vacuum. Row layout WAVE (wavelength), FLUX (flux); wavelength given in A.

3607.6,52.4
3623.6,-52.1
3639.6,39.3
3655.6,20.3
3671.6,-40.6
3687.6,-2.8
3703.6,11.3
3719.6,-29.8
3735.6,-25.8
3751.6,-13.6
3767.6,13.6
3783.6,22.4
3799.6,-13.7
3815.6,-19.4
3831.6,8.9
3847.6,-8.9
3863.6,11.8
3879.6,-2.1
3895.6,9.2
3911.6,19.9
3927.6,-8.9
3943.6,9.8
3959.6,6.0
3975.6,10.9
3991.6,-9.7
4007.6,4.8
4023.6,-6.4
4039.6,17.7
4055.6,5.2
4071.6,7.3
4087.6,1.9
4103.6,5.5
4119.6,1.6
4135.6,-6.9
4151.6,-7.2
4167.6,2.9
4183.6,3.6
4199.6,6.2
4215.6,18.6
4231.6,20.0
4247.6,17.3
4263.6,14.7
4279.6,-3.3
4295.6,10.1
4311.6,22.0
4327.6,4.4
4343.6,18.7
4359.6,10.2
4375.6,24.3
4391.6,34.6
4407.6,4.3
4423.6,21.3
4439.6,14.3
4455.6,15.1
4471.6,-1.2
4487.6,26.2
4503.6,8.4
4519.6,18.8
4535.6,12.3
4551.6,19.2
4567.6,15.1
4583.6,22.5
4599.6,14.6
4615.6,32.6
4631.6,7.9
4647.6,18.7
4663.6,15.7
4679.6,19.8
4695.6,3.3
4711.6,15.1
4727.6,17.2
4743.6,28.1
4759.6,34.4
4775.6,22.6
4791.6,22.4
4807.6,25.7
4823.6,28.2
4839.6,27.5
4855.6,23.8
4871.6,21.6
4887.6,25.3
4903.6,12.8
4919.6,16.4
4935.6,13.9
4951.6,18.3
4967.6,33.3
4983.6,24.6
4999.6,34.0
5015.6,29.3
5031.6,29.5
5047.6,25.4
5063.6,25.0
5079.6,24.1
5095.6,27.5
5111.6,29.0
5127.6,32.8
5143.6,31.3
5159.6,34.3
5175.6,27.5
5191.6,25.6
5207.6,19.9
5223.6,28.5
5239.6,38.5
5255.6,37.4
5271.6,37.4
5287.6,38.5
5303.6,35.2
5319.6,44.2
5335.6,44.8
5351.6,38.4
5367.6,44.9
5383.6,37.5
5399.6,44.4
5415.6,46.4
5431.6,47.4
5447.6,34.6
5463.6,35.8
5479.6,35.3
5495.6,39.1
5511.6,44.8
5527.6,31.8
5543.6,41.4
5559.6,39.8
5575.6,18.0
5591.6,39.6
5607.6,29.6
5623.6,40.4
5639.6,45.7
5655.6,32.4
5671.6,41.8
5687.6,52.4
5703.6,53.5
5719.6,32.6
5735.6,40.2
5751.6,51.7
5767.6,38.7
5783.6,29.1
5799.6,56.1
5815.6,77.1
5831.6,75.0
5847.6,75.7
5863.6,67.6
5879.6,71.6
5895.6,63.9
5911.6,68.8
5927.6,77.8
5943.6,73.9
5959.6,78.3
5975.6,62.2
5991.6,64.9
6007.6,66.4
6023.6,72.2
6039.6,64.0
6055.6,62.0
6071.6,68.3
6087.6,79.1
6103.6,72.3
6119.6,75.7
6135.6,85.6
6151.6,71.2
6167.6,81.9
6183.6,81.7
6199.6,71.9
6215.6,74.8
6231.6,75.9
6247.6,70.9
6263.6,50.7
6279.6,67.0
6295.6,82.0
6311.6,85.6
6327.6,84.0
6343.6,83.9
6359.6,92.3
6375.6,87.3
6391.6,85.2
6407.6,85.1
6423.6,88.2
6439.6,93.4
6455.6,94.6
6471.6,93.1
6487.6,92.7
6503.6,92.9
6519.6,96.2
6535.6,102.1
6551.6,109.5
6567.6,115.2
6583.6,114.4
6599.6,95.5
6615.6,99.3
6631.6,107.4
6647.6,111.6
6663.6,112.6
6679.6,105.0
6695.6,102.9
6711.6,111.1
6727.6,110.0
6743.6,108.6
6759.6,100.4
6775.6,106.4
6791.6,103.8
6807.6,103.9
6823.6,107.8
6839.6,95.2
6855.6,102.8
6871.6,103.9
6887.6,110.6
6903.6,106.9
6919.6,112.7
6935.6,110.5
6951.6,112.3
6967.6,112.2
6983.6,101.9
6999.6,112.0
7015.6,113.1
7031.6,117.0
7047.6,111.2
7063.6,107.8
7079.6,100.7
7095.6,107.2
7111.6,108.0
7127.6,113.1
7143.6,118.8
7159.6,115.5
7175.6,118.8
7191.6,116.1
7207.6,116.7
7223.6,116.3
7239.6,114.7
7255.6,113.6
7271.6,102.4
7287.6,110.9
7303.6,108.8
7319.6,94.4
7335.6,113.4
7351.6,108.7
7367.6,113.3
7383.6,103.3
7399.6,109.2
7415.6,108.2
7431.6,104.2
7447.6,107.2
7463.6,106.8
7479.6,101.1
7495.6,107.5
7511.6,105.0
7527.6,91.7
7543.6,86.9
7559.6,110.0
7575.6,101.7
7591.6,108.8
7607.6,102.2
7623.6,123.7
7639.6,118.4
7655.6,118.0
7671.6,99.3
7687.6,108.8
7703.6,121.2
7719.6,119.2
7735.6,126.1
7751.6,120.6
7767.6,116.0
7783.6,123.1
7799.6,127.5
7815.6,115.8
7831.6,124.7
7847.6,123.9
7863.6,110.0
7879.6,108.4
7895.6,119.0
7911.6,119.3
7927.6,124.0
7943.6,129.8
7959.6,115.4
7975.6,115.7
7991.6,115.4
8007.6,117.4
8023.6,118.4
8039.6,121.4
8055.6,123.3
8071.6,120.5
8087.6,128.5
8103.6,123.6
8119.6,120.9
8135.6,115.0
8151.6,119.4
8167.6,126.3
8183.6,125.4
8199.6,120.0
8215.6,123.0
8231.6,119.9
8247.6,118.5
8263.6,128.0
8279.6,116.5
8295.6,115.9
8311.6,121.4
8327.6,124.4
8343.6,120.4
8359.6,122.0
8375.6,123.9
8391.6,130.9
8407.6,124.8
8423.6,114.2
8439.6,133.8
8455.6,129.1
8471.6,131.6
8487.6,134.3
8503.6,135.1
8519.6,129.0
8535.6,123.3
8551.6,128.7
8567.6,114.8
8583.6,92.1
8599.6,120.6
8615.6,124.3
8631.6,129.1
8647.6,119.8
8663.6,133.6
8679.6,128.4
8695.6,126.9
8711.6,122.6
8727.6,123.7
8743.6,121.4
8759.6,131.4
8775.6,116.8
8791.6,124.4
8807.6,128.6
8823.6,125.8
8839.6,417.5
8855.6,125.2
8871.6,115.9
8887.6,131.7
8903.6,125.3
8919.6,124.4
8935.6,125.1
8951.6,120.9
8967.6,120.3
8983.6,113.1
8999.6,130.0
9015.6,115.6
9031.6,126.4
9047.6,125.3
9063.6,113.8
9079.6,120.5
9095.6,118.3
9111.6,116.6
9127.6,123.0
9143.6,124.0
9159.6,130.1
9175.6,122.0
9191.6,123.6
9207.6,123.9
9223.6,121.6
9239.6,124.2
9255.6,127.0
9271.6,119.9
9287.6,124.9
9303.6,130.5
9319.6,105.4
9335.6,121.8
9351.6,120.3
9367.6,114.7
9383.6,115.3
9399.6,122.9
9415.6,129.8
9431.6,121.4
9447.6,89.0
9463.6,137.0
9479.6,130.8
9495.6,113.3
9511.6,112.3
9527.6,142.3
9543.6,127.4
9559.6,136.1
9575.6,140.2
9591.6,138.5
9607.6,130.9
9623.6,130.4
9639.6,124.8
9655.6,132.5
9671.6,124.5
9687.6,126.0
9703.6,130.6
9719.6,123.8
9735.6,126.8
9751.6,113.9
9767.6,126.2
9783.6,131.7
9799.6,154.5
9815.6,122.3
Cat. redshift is 0.46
